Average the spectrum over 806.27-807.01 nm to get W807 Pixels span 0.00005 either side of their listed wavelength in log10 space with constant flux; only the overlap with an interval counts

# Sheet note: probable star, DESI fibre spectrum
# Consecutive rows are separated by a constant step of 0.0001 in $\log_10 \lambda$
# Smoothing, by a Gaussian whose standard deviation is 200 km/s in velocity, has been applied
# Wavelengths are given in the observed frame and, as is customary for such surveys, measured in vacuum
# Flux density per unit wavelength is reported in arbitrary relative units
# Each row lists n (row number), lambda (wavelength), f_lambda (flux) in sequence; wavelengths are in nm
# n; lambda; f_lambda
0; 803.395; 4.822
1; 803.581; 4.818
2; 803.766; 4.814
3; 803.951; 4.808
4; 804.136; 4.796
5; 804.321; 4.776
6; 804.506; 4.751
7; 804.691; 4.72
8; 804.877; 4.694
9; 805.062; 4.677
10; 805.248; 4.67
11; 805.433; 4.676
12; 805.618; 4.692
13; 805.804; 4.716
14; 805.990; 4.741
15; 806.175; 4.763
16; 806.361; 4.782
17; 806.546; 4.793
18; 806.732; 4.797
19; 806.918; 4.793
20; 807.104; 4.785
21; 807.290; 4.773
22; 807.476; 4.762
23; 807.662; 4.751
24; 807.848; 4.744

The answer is 4.79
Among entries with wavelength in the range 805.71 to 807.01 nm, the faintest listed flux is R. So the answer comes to 4.716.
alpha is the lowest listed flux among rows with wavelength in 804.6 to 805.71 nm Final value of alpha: 4.67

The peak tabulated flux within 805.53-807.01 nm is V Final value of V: 4.797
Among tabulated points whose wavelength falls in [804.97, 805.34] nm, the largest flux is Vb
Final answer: 4.677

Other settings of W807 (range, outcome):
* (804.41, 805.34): 4.7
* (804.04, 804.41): 4.79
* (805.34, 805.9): 4.69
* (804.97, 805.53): 4.68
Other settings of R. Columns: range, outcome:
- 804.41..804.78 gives 4.72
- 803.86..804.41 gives 4.776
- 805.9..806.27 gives 4.741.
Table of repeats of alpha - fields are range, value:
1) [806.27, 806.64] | 4.782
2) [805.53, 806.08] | 4.692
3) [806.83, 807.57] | 4.762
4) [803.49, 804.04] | 4.808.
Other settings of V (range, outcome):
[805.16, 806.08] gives 4.741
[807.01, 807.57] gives 4.785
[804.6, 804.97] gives 4.72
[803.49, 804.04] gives 4.818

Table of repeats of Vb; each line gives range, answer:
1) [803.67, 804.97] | 4.814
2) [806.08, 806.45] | 4.782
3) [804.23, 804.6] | 4.776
